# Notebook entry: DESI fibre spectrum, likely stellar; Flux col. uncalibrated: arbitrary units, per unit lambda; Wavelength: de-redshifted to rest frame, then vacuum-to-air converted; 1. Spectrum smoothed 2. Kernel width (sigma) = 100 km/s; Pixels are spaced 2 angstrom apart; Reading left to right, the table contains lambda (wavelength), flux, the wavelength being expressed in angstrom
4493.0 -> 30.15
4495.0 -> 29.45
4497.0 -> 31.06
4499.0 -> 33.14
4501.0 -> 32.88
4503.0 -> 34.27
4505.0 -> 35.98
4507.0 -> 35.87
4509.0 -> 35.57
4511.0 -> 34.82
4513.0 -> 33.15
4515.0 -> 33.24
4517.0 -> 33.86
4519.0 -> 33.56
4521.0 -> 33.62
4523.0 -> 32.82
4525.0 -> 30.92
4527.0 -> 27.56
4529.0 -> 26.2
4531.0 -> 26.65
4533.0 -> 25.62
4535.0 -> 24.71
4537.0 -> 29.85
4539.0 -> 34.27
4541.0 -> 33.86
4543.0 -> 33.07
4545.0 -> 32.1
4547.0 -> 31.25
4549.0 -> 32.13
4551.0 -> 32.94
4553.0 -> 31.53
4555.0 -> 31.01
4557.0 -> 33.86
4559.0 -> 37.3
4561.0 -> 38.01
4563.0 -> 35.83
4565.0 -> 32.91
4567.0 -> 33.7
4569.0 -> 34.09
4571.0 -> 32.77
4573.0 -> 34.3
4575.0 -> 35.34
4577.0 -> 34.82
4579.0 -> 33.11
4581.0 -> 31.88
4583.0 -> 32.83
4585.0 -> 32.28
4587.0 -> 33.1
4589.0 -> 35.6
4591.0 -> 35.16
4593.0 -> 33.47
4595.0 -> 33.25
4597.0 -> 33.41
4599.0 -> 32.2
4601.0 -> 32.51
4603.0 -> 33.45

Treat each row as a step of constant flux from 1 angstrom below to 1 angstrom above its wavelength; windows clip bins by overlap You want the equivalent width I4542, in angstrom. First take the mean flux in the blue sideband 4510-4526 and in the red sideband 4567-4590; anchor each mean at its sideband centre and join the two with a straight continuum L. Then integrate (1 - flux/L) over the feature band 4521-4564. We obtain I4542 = 2.4 angstrom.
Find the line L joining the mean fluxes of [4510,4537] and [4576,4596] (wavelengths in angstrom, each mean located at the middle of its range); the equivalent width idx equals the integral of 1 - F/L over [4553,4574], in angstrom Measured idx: -1.16 angstrom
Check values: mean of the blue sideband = 30.5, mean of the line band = 34.2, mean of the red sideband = 33.5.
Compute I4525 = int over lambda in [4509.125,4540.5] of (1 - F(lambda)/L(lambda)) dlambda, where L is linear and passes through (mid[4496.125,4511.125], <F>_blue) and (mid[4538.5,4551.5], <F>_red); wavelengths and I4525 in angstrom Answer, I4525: 2.4 angstrom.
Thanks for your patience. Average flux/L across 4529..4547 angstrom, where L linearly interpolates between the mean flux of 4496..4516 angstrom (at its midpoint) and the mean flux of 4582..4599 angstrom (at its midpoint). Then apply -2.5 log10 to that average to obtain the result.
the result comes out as 0.13 mag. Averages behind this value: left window 34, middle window 29.9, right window 33.6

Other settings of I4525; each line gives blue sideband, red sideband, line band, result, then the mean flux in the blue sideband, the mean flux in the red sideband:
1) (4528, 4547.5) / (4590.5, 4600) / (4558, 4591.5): -2.3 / 29.7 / 33.4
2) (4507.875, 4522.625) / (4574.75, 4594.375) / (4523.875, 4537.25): 2.6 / 33.9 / 33.7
